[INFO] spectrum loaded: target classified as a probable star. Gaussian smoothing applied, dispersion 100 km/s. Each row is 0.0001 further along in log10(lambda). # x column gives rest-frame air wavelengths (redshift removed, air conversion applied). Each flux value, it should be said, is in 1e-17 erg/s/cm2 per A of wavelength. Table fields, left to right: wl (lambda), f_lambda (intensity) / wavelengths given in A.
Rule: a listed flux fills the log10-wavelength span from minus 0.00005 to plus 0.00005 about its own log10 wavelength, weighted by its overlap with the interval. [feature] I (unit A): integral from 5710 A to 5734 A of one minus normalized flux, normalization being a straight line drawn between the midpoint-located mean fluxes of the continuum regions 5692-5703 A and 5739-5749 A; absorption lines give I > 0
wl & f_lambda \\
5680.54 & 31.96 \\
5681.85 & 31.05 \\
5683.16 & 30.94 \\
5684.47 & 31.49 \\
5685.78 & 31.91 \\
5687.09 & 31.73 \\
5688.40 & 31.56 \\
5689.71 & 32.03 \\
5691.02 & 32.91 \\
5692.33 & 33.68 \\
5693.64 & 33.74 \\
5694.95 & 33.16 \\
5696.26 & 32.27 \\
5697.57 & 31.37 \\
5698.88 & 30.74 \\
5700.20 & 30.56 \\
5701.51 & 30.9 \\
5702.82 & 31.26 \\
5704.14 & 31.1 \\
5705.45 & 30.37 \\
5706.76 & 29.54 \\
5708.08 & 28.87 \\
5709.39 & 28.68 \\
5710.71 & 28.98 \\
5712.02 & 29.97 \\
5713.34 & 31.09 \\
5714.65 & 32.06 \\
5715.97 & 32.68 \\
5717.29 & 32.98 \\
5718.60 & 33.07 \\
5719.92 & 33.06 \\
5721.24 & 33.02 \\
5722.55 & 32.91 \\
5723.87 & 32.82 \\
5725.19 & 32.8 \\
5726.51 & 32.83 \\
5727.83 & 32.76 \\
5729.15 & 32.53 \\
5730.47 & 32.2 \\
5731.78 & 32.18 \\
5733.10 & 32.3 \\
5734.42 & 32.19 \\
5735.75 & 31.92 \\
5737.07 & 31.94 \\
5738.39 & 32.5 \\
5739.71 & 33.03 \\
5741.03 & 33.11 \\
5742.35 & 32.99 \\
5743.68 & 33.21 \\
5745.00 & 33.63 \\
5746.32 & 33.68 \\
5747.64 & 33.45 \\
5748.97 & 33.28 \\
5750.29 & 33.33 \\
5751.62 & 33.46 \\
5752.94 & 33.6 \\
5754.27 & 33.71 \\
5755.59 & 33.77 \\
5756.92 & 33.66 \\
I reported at 0.3 A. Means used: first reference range 32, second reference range 33.3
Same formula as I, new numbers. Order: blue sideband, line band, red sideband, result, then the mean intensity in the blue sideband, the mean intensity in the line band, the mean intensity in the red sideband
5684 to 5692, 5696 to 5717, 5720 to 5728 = 1.16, 32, 30.7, 32.9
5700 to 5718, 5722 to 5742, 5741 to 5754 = -0.16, 30.7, 32.5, 33.4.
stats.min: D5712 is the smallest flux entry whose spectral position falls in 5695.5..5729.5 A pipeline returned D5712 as 28.68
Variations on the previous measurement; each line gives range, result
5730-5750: 31.92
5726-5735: 32.18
